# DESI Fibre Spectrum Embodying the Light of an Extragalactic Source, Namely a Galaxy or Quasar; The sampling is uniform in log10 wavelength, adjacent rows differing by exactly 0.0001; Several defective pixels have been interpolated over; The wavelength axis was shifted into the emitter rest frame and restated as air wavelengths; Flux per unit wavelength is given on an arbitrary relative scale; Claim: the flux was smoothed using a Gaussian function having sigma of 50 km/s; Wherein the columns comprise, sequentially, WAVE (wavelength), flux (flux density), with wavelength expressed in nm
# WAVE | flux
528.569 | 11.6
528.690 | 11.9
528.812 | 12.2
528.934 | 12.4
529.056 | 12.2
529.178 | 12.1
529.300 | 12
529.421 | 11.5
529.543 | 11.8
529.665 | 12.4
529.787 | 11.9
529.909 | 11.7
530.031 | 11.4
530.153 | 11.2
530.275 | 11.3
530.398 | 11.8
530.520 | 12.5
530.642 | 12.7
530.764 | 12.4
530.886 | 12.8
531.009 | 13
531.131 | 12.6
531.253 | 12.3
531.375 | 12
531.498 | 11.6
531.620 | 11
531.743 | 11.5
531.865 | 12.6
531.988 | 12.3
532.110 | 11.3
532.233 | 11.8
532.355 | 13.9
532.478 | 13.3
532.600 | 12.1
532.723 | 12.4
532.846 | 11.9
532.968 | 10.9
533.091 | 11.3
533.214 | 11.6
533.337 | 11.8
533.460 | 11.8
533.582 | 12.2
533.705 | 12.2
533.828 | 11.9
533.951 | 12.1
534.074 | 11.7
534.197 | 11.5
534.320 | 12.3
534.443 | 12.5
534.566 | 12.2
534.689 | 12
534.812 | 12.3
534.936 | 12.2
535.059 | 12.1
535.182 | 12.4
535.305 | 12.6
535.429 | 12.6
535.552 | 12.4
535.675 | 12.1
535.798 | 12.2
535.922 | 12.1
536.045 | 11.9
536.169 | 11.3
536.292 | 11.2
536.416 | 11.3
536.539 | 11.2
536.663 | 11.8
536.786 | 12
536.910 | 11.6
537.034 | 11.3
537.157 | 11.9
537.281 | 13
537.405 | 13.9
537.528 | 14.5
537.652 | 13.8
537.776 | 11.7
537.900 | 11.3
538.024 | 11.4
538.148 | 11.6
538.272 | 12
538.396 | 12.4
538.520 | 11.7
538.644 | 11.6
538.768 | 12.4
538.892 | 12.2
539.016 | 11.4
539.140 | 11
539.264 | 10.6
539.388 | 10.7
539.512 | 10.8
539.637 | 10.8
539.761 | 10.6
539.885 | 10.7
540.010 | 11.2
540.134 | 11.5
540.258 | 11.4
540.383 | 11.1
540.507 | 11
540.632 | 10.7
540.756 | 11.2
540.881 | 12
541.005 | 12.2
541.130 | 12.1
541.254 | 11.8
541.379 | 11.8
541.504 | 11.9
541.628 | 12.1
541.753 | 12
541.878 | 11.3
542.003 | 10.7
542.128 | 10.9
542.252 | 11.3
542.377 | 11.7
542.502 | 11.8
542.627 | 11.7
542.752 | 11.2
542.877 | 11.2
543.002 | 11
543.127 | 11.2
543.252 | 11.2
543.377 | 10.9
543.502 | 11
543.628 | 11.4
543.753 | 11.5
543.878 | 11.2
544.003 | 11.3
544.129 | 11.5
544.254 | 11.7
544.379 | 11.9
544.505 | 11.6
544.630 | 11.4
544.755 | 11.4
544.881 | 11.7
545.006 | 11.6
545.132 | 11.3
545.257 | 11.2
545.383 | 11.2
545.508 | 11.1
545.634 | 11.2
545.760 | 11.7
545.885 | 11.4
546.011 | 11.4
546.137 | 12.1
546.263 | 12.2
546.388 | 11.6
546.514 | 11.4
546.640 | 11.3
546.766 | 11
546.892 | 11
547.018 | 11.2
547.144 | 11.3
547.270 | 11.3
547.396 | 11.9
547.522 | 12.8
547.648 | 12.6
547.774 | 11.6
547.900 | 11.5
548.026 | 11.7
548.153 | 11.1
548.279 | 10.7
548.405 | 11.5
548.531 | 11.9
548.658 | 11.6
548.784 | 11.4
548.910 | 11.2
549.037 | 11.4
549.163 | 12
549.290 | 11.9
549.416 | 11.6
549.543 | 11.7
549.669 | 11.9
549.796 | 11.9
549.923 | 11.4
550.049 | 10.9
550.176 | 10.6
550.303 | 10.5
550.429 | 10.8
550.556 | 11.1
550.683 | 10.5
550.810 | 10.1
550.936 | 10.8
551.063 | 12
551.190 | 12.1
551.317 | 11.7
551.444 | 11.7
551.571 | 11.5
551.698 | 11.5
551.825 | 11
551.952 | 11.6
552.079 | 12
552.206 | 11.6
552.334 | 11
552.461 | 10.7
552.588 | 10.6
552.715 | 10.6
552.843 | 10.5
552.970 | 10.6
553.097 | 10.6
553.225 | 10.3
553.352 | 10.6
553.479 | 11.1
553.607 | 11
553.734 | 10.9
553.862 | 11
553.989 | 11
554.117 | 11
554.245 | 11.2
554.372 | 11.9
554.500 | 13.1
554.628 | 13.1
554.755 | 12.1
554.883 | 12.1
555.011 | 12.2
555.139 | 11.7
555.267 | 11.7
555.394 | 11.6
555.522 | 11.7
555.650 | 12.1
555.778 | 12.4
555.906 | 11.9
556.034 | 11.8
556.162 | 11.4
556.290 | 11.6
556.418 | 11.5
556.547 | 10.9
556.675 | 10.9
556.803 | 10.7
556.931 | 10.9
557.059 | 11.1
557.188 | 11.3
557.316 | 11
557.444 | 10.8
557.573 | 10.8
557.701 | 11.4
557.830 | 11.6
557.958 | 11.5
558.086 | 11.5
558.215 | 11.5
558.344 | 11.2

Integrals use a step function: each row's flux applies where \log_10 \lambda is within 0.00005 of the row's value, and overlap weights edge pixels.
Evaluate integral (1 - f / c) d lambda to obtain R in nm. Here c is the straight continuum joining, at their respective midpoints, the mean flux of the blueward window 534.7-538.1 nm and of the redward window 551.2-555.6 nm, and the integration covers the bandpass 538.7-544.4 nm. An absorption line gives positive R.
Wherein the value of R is 0.26 nm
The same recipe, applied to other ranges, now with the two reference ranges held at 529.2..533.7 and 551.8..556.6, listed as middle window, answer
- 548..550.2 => 0.01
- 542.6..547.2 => 0.11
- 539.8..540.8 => 0.06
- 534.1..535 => -0.01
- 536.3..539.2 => -0.04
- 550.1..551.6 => 0.05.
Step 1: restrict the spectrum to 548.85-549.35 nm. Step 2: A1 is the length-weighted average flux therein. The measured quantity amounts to 11.6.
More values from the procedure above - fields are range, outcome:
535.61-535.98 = 12.1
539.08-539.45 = 10.8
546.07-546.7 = 11.7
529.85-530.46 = 11.5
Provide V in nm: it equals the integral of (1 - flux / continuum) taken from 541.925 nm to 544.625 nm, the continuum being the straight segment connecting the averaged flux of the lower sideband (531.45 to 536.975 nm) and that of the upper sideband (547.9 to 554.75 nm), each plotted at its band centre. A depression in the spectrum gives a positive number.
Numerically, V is 0.07 nm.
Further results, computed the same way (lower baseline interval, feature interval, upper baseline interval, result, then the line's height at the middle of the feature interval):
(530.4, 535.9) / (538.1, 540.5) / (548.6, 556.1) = 0.114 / 11.9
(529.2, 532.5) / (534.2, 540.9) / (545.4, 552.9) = 0.015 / 11.8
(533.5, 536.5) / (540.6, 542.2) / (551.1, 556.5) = 0.033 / 11.8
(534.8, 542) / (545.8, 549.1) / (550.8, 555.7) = -0.001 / 11.5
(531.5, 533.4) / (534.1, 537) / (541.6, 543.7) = -0.052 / 11.8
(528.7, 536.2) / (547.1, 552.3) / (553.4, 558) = 0.083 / 11.6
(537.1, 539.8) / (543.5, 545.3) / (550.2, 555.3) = 0.026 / 11.6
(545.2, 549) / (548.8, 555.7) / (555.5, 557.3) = 0.064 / 11.5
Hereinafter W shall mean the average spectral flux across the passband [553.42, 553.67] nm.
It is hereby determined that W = 11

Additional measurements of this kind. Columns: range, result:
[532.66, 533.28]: 11.6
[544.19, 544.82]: 11.6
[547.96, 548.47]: 11.3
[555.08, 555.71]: 11.8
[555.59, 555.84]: 12.2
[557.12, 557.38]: 11.1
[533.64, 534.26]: 11.9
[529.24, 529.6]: 11.8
